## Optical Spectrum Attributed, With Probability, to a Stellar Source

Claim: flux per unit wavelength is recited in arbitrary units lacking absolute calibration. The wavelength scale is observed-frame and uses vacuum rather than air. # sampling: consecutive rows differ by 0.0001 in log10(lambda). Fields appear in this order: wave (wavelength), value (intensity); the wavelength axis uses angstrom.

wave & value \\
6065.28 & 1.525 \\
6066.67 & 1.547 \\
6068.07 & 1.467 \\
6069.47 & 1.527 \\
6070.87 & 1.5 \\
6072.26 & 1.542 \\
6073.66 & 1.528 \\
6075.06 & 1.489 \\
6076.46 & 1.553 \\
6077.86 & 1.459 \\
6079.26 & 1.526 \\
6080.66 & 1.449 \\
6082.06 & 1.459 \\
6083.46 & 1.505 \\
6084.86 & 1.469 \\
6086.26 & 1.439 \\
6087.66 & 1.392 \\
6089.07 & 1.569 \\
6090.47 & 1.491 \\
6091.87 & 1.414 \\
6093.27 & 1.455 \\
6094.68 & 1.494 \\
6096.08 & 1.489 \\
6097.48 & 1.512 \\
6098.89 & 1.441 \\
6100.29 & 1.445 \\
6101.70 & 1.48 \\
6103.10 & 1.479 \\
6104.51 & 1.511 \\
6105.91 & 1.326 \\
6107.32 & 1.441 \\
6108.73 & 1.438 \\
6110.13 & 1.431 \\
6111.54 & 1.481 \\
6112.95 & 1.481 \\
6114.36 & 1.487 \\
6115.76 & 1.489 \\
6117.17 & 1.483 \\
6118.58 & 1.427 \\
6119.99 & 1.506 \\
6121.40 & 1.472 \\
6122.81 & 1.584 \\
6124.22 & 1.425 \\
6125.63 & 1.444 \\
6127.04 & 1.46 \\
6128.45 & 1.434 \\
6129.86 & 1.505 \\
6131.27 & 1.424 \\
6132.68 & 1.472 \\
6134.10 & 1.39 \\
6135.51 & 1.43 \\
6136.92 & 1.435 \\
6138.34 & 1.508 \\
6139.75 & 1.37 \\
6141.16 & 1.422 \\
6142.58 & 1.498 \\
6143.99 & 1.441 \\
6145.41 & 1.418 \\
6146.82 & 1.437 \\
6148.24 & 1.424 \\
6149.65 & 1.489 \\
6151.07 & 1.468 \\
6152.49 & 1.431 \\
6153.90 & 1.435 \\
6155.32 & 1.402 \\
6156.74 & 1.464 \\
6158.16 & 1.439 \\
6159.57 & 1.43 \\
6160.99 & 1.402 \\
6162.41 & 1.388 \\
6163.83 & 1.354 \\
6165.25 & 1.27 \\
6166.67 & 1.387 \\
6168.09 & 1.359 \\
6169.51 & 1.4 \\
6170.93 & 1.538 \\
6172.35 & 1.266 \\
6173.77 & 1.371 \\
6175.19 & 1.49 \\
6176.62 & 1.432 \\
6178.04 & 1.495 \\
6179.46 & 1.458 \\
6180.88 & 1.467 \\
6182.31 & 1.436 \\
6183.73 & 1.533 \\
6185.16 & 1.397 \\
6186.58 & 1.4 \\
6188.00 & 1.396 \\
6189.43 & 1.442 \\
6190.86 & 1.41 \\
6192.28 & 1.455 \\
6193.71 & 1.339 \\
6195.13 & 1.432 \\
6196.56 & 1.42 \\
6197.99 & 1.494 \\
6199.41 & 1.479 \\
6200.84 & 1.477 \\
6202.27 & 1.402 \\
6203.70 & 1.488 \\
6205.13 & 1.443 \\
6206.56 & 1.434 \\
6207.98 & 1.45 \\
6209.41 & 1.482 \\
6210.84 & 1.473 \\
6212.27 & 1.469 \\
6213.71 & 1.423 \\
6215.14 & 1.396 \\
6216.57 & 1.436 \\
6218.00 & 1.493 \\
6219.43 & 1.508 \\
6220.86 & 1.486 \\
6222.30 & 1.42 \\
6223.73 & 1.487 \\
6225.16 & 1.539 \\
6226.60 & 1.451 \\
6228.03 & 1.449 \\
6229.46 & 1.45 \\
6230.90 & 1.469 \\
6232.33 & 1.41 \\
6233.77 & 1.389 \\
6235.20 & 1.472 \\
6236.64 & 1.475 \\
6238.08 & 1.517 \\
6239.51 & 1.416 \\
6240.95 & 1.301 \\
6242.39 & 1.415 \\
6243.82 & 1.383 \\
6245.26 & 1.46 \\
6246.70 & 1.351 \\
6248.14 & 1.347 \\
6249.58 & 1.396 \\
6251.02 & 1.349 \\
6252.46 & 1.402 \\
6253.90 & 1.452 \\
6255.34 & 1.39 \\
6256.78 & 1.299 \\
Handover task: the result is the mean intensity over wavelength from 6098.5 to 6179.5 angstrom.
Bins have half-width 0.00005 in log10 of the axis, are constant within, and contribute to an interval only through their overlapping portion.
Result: 1.44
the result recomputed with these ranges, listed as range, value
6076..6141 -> 1.46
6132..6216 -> 1.43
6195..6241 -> 1.45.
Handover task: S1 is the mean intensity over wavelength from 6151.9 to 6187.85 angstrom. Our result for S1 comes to 1.42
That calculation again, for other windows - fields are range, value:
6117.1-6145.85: 1.45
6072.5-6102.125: 1.48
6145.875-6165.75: 1.42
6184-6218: 1.44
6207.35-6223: 1.46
